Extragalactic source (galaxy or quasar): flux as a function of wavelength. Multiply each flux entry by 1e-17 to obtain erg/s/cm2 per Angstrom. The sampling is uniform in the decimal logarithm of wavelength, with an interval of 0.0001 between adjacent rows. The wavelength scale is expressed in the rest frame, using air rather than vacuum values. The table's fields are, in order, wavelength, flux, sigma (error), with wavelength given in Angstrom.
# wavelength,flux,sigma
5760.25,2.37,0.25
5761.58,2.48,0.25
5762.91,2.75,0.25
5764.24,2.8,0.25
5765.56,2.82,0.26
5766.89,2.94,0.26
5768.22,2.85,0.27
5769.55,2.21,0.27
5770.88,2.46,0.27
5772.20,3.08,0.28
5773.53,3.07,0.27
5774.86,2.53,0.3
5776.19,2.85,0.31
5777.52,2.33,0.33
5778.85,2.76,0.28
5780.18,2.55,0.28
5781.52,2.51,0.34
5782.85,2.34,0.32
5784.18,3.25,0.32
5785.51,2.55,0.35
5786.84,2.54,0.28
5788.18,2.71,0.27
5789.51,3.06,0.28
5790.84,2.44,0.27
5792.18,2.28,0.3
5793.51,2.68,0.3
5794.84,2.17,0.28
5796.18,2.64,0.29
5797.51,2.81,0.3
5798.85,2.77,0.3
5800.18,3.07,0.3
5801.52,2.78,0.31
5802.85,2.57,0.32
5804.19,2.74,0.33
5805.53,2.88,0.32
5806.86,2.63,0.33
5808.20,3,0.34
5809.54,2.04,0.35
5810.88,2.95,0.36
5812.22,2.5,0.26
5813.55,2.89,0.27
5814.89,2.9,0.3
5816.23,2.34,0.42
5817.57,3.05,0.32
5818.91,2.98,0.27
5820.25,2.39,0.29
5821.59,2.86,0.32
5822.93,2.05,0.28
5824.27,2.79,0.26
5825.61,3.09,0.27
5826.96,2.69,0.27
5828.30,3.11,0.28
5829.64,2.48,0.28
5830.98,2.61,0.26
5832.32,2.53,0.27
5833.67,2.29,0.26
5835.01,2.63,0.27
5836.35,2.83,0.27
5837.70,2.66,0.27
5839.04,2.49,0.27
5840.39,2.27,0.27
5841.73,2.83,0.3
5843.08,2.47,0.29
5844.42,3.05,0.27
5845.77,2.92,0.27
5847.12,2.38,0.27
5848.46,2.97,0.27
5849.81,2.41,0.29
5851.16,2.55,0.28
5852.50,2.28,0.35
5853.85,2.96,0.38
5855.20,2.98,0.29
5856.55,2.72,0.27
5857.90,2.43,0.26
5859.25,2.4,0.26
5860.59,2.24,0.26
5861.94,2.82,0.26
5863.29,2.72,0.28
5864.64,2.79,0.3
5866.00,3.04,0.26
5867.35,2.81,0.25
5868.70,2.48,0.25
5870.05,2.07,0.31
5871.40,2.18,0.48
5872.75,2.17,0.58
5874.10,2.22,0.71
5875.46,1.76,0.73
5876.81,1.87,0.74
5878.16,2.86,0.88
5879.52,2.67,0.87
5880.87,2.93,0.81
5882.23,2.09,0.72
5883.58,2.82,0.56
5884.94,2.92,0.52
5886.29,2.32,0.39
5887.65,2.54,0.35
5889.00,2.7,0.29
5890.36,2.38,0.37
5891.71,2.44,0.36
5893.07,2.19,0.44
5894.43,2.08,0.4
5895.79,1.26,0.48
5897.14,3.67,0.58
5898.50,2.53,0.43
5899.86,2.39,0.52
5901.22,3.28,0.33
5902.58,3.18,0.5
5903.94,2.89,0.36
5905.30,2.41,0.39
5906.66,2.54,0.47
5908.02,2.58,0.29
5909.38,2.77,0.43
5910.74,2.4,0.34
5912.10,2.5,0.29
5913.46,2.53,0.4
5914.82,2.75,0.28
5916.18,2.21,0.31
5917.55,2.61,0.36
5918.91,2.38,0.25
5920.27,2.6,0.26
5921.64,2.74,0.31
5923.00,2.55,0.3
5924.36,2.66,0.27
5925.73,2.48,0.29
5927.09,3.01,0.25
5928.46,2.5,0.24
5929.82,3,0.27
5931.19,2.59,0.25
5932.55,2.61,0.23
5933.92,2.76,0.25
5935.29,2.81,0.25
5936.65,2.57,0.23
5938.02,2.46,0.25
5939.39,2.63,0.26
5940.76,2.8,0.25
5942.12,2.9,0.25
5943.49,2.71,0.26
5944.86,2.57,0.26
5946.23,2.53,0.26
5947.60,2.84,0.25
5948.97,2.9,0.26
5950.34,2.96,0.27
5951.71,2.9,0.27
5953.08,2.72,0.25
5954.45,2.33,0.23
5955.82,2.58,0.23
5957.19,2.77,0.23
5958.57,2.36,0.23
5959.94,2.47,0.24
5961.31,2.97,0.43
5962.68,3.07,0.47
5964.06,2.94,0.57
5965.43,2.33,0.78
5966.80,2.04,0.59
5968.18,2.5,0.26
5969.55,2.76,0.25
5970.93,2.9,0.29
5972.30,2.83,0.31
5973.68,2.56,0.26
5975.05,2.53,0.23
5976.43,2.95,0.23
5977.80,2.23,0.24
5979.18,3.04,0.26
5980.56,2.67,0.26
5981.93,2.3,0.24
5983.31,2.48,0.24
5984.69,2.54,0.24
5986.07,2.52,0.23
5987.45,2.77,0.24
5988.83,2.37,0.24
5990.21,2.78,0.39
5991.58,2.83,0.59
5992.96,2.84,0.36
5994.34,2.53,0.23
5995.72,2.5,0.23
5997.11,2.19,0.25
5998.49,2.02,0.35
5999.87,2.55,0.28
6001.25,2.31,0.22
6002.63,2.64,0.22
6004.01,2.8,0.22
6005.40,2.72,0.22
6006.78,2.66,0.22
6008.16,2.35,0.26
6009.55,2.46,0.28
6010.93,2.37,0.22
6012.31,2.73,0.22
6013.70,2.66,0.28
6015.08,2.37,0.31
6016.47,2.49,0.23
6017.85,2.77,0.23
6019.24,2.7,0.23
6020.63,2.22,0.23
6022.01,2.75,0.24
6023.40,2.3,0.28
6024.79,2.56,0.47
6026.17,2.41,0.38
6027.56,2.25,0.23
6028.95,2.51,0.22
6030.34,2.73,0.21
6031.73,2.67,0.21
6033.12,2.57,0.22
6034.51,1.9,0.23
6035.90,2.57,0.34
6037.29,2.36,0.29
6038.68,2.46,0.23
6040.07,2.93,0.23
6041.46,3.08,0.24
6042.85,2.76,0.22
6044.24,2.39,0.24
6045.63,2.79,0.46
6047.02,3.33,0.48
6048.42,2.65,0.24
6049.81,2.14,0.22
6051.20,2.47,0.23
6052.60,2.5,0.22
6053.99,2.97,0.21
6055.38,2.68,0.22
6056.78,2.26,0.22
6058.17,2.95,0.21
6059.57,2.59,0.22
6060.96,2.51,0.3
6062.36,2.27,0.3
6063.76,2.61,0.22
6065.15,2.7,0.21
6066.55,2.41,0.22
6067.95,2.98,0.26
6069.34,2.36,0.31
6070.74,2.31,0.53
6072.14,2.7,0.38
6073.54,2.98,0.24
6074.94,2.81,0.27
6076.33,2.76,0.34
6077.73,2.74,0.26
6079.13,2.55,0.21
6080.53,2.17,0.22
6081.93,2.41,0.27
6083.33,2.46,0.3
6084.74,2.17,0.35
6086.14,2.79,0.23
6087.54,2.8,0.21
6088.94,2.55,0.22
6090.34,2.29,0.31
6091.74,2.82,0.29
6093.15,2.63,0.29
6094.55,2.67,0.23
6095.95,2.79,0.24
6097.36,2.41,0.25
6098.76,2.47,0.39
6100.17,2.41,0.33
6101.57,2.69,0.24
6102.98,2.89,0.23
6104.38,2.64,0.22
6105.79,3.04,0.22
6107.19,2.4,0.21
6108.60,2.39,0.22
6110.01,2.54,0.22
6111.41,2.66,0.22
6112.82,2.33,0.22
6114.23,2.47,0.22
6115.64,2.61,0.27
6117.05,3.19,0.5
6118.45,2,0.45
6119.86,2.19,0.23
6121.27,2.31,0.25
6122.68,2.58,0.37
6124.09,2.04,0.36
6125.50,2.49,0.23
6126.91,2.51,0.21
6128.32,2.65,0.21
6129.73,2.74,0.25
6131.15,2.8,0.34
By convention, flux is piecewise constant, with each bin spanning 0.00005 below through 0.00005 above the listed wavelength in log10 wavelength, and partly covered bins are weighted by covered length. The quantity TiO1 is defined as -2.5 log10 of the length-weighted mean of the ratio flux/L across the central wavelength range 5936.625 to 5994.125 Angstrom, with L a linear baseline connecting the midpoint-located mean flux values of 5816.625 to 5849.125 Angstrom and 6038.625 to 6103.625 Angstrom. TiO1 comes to -0.01 mag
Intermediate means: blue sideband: 2.68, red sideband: 2.62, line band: 2.66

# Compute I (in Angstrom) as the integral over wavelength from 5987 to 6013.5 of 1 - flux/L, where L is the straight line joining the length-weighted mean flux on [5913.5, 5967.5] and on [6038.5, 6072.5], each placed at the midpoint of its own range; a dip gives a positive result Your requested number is 1.0 Angstrom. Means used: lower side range 2.66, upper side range 2.63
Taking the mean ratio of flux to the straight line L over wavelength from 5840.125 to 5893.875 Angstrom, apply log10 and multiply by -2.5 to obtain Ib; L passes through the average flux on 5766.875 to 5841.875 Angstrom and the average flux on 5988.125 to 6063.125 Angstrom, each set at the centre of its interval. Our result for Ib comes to 0.04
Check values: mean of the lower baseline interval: 2.67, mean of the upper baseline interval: 2.56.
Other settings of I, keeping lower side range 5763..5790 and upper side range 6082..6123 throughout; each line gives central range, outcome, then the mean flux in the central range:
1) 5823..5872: 0.81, 2.63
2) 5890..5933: 0.96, 2.59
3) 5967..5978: -0.14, 2.65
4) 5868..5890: 2.05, 2.41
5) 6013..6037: 0.91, 2.49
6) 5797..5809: -0.45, 2.8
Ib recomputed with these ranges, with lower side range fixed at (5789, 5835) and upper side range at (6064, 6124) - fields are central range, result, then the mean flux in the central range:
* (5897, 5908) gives -0.06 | 2.8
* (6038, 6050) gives -0.07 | 2.75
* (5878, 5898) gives 0.06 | 2.52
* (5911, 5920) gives 0.06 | 2.5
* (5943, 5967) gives -0.02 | 2.68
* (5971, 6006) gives 0.01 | 2.59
